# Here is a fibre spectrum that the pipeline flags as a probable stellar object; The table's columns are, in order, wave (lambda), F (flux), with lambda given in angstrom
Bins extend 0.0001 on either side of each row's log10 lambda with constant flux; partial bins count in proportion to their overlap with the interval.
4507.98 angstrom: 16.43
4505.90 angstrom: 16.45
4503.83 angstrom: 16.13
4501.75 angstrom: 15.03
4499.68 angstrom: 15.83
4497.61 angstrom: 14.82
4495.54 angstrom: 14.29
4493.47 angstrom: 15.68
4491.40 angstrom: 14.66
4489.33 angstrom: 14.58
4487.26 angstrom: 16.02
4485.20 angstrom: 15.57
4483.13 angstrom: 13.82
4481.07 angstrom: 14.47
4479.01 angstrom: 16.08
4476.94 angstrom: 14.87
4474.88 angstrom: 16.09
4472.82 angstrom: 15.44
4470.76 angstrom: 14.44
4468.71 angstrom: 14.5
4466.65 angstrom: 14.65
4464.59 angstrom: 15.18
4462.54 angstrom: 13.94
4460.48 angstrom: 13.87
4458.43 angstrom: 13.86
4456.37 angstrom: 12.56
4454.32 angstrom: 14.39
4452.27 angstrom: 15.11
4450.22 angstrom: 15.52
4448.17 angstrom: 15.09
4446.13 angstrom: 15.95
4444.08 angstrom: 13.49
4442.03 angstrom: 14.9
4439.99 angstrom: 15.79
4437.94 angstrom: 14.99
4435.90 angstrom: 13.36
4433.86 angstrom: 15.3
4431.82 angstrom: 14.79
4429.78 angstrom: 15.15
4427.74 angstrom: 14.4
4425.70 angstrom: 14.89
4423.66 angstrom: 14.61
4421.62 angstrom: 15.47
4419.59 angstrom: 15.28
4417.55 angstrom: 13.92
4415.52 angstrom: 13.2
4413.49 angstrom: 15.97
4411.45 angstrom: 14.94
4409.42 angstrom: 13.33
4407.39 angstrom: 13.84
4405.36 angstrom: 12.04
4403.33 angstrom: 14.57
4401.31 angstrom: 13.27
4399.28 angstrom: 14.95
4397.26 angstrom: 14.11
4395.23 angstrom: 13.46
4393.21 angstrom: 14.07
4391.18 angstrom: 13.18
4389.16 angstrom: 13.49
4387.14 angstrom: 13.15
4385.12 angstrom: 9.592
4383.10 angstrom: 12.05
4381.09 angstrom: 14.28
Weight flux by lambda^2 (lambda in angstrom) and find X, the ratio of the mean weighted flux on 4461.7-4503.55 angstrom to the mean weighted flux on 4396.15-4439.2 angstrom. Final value 1.07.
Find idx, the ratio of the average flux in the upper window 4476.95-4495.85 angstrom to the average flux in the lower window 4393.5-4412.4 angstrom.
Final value 1.09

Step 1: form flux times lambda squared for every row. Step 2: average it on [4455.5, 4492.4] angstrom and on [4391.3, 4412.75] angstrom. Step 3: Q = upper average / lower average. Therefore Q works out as 1.10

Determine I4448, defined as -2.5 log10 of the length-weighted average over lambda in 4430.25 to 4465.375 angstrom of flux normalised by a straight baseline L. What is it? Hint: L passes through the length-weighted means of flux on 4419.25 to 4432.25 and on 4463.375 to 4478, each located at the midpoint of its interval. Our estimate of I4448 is 0.03 mag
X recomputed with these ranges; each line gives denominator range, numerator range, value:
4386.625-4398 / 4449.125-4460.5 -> 1.08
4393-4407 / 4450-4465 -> 1.06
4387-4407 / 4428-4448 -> 1.11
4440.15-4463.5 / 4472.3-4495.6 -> 1.06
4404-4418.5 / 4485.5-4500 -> 1.13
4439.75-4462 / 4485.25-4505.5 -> 1.07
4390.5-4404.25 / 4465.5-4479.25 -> 1.12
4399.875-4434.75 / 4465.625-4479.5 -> 1.08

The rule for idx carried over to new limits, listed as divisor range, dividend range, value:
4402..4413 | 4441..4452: 1.08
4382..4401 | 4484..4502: 1.15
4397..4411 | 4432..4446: 1.07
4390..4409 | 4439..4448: 1.10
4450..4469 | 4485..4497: 1.06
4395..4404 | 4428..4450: 1.06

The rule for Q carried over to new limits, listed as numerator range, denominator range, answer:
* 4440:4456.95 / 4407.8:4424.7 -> 1.03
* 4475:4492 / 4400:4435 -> 1.08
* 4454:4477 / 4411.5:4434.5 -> 1.00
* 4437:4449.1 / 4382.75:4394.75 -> 1.22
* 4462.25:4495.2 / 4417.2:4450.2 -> 1.03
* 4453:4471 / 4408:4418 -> 1.01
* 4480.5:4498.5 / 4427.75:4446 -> 1.03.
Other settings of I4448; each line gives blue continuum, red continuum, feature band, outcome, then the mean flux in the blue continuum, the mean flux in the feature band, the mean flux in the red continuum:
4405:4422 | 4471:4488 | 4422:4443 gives -0.02 mag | 14.3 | 14.8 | 15.2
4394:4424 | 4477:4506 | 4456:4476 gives 0.03 mag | 14.2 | 14.5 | 15.2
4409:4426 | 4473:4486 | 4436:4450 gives -0.01 mag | 14.7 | 15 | 15.2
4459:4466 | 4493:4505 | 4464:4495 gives -0.02 mag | 14.3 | 15.1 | 15.3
